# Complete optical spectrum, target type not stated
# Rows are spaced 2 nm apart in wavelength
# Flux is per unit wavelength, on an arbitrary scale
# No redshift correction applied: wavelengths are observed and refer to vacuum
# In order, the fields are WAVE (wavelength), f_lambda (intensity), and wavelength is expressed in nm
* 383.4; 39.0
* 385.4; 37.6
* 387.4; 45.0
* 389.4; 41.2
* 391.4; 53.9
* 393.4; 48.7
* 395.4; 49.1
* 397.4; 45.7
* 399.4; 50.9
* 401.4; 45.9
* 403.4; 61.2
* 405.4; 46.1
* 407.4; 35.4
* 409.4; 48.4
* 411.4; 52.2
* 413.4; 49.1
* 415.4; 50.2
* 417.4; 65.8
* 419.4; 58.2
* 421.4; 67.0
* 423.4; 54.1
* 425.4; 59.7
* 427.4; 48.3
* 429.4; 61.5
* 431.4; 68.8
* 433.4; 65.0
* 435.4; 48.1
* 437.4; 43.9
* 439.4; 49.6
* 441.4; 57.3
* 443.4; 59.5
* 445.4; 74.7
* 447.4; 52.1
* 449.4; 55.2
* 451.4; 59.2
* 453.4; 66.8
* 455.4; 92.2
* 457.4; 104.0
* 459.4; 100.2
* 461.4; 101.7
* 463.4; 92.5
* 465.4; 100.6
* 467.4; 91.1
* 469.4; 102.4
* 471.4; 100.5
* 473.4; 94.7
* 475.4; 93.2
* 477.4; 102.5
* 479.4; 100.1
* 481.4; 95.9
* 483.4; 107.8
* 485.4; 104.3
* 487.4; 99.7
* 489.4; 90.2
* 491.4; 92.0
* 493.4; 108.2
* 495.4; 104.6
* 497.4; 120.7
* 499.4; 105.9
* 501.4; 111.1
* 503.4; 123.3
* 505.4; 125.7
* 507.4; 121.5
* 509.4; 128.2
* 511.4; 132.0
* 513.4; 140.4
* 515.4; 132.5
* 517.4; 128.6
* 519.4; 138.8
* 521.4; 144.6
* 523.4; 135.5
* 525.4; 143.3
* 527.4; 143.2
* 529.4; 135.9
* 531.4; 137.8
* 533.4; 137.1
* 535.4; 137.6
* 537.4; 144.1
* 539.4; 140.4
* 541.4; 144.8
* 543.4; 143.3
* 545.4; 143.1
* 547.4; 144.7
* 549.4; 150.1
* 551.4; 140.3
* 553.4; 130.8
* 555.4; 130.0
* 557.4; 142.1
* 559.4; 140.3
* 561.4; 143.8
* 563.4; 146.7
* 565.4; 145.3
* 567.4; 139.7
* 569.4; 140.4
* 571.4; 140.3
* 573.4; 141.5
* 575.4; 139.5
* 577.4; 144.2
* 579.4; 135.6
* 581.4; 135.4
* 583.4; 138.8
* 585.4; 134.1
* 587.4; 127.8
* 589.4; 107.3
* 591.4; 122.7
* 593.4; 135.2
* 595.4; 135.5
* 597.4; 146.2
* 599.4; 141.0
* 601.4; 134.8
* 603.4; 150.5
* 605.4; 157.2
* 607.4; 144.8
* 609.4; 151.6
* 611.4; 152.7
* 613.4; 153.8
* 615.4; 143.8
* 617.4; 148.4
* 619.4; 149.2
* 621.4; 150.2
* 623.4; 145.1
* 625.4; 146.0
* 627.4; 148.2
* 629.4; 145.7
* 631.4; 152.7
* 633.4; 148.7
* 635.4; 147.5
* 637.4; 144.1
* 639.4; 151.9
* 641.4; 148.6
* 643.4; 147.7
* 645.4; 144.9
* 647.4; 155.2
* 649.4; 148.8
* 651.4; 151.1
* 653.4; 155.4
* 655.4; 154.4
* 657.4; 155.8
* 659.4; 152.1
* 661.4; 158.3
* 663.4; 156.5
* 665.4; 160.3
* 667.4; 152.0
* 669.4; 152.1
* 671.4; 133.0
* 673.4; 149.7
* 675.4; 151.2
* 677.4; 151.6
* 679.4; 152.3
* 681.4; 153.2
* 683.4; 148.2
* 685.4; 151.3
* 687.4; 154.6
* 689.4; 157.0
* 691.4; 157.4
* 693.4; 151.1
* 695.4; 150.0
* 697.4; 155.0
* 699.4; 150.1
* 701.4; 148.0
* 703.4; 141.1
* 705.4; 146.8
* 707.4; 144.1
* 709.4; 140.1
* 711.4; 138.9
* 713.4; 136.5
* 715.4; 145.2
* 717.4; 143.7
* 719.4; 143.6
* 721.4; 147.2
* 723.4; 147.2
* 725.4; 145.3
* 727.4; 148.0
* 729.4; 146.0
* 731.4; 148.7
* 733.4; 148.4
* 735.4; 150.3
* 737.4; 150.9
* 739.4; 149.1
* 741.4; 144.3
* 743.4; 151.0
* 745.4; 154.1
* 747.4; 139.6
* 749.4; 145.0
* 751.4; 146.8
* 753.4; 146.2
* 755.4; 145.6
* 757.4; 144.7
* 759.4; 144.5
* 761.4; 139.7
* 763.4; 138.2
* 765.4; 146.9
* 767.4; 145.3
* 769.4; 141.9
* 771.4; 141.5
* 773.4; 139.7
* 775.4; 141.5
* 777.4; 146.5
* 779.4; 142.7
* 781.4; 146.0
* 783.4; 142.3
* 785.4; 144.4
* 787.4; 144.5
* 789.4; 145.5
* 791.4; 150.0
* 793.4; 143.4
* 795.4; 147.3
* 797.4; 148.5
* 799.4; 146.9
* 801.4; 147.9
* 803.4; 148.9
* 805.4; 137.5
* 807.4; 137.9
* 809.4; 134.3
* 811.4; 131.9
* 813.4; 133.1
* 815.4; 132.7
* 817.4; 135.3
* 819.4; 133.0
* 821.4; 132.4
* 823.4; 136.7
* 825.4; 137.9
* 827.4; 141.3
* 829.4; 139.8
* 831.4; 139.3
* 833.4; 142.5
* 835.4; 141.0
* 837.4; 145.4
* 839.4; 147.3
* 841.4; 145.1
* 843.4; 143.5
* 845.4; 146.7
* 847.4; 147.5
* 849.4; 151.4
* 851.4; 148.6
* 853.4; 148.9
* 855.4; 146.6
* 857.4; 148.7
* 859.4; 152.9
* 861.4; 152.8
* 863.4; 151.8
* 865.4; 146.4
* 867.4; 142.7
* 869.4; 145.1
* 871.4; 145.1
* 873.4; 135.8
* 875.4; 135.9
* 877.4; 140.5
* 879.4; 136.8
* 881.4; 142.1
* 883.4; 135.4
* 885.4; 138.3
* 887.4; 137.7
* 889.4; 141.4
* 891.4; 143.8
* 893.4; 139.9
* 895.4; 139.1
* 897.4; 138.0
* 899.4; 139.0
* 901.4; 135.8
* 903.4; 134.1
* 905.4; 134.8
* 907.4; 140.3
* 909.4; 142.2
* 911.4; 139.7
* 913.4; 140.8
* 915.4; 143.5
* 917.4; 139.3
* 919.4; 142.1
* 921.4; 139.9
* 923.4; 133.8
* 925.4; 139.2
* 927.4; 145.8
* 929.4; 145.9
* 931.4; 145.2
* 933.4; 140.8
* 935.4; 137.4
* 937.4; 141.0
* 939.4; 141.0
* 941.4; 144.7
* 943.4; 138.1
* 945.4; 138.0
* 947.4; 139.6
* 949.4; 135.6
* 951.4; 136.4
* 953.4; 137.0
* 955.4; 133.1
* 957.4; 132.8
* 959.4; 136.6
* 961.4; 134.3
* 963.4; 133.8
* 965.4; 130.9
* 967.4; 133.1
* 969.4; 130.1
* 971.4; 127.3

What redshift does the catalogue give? 0.140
